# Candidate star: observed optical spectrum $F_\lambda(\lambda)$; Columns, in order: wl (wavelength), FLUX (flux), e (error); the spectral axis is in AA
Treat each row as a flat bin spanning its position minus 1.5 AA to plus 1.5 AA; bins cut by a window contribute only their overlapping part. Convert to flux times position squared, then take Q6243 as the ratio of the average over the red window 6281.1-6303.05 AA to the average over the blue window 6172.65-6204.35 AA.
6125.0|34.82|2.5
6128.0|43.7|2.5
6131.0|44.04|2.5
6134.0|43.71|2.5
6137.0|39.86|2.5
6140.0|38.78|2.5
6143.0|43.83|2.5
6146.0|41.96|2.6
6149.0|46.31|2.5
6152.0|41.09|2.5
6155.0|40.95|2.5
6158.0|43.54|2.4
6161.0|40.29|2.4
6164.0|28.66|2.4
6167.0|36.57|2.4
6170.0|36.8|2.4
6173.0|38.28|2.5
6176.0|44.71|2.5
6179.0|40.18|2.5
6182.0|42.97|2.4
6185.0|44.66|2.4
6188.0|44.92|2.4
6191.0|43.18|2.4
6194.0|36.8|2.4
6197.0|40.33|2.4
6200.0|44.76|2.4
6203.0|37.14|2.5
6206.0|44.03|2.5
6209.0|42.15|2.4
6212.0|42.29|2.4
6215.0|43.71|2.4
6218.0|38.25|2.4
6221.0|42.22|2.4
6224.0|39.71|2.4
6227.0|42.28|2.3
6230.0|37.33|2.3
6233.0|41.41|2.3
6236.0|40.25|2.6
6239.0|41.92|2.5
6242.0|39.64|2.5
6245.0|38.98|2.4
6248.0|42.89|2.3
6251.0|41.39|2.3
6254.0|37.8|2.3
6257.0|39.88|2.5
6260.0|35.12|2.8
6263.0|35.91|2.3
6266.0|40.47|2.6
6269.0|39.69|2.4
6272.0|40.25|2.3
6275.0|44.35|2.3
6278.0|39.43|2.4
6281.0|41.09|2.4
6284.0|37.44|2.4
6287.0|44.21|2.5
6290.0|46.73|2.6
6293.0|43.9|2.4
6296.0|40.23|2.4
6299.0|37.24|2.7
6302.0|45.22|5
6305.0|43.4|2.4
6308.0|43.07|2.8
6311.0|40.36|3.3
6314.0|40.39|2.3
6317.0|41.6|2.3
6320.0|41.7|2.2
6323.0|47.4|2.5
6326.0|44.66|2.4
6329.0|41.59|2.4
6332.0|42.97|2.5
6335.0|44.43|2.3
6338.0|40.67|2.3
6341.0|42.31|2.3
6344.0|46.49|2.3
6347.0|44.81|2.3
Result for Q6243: 1.04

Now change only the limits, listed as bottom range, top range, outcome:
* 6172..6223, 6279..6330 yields 1.05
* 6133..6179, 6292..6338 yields 1.11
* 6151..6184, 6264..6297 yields 1.09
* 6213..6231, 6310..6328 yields 1.08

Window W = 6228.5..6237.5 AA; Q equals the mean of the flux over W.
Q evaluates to 39.7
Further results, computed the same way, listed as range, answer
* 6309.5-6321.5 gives 41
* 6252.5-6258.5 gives 38.8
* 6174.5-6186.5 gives 43.1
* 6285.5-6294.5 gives 44.9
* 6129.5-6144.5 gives 42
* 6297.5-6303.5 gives 41.2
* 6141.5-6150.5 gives 44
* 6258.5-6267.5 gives 37.2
